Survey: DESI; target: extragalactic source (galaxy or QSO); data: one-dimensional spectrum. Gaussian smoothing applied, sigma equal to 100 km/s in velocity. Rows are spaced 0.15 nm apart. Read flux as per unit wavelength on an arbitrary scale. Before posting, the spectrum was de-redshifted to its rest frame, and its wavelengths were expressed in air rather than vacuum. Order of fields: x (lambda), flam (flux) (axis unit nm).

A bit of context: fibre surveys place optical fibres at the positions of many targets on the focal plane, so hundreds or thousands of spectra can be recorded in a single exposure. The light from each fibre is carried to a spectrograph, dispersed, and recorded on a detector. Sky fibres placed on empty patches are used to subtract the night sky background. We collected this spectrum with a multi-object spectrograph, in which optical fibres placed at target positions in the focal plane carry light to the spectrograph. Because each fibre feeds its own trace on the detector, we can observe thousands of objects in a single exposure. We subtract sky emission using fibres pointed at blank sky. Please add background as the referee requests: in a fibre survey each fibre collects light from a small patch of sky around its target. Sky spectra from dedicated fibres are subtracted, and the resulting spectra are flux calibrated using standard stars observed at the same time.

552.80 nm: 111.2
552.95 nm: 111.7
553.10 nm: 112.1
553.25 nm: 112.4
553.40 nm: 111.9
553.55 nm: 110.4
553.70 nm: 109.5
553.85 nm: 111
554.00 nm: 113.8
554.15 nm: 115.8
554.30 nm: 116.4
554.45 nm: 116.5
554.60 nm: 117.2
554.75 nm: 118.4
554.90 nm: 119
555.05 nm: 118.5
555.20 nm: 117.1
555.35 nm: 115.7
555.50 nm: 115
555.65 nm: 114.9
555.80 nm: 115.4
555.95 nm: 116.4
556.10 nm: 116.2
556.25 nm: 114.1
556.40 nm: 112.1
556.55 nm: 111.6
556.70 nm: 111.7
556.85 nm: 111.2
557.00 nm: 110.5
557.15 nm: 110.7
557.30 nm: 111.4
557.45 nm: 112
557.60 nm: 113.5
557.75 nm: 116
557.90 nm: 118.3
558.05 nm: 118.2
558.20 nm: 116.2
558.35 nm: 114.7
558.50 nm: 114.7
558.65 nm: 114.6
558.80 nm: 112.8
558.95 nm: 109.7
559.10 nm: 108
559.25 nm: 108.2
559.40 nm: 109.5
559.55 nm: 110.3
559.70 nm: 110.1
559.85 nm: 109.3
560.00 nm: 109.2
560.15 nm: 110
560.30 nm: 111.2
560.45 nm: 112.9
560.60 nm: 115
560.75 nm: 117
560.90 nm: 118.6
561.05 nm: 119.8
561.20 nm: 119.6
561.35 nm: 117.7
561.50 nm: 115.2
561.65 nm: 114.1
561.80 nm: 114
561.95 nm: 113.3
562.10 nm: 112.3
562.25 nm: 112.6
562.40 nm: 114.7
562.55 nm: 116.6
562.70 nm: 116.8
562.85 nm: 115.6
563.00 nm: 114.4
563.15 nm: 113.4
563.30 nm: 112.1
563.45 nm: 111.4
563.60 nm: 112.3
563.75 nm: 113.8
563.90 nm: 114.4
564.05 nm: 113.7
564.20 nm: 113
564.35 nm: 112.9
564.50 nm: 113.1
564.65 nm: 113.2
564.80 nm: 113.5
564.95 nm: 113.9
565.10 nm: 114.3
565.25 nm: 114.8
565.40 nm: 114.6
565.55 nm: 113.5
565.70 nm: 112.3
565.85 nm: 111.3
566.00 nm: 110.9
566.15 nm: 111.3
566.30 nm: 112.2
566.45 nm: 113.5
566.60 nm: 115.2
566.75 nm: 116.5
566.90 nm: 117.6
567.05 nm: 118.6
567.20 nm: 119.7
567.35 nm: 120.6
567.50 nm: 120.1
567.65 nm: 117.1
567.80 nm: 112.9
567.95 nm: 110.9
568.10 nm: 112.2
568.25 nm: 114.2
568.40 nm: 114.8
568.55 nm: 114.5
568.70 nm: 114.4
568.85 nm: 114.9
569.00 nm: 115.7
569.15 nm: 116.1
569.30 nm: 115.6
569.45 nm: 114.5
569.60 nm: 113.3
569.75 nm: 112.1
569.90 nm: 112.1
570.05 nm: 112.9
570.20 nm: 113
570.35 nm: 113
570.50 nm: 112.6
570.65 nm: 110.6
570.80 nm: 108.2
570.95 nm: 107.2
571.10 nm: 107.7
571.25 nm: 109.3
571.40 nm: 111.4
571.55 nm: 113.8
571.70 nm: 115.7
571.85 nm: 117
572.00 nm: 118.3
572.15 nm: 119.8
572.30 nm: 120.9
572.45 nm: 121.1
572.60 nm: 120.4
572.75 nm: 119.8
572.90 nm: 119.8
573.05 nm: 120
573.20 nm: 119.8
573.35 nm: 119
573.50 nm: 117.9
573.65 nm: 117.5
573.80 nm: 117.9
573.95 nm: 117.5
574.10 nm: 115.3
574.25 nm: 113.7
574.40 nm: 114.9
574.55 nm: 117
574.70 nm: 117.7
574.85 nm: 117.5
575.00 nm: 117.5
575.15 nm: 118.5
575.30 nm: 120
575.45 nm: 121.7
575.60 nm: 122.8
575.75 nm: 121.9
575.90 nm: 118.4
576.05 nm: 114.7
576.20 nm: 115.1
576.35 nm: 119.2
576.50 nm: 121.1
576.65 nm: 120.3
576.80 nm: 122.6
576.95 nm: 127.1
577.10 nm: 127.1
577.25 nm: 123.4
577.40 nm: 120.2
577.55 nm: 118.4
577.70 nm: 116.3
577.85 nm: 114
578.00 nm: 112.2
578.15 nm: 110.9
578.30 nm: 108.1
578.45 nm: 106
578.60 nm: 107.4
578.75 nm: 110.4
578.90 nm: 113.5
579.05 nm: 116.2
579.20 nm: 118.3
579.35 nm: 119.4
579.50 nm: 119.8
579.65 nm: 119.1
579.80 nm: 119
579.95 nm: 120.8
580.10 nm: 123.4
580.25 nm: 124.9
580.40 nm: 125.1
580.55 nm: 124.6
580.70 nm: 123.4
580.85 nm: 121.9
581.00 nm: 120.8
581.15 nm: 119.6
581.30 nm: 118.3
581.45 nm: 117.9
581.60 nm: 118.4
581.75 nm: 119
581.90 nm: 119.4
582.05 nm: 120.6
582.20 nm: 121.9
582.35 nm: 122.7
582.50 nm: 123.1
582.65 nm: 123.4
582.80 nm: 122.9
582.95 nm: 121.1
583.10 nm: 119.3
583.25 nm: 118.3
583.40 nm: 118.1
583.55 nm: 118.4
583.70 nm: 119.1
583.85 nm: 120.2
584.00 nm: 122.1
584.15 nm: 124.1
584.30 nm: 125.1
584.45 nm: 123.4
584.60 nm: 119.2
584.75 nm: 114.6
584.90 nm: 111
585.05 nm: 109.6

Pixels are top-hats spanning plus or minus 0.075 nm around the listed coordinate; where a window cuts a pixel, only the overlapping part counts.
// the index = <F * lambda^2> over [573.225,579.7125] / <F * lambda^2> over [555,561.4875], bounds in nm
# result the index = 1.1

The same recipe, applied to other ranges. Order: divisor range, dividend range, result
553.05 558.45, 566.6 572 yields 1.05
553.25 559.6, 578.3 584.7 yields 1.15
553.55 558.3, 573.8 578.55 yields 1.10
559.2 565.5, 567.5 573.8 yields 1.04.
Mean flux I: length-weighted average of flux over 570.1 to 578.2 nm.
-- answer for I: 117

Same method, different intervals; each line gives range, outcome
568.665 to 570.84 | 113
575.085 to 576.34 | 119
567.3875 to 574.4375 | 115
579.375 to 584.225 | 121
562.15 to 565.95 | 114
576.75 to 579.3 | 116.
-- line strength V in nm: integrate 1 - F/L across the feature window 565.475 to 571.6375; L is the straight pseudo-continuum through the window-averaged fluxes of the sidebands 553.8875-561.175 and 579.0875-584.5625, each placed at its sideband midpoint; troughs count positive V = 0.19 nm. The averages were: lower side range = 114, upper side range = 121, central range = 114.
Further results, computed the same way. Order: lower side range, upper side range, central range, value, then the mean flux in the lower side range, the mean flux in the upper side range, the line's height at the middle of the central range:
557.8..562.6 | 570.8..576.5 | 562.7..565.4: 0.02 nm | 114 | 117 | 115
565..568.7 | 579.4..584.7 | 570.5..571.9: 0.06 nm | 115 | 121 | 117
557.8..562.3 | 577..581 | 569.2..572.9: 0.06 nm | 114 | 118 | 116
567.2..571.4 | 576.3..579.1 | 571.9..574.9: -0.09 nm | 113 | 117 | 115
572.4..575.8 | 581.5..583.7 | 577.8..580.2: 0.09 nm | 119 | 120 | 120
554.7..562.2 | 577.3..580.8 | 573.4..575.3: -0.01 nm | 114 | 117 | 116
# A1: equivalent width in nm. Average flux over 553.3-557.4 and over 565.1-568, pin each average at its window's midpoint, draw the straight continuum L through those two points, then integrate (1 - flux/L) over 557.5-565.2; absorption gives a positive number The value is 0.06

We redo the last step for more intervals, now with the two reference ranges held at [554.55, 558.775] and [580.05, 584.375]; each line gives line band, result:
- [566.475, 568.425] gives 0.02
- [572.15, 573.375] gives -0.01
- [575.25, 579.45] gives 0.09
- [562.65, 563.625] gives 0.02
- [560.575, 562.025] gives -0.01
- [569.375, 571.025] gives 0.09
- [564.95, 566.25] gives 0.05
